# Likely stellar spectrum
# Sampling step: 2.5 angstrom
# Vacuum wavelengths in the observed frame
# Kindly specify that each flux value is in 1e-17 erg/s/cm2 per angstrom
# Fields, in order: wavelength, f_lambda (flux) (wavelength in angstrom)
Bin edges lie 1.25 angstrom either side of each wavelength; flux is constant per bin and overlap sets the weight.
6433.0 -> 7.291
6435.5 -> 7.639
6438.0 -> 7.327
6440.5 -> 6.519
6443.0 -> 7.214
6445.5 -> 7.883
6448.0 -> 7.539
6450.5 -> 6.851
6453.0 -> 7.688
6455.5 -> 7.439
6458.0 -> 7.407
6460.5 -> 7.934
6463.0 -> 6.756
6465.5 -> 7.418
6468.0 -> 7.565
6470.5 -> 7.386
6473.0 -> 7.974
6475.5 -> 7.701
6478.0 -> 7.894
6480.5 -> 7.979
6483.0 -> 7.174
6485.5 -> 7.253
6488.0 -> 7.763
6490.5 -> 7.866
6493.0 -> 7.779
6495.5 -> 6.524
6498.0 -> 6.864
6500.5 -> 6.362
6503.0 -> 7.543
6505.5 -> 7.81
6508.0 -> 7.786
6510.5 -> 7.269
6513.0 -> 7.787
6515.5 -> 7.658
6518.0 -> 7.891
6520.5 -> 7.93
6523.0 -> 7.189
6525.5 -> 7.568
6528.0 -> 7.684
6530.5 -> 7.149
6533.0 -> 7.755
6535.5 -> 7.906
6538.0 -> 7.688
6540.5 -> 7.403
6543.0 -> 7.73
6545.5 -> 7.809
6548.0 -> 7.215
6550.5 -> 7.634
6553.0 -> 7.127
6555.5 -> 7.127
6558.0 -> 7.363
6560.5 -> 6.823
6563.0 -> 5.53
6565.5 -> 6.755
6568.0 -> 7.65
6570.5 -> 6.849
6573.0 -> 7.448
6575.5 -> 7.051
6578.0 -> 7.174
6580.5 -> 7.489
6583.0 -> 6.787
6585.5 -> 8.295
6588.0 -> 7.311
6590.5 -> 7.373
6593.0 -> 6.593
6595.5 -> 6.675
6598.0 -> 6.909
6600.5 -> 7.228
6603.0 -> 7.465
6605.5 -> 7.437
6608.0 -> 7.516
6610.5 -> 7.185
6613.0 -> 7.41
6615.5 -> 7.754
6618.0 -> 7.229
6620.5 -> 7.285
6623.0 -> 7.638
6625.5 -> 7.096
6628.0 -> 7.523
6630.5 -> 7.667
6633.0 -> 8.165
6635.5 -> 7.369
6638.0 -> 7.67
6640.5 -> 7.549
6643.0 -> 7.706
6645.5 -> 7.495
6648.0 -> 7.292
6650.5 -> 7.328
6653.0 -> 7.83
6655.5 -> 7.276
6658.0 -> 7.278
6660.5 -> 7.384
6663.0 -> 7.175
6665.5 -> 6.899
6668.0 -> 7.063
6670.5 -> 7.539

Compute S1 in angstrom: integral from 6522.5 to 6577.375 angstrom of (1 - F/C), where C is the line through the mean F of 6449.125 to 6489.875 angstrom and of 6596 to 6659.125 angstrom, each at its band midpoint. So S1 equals 1.4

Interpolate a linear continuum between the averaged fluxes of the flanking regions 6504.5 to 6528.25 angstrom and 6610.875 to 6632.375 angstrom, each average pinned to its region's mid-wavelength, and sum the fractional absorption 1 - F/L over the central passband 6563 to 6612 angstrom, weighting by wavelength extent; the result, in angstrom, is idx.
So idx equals 2.2 angstrom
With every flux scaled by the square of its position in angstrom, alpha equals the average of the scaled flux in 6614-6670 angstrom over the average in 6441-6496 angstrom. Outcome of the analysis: 1.0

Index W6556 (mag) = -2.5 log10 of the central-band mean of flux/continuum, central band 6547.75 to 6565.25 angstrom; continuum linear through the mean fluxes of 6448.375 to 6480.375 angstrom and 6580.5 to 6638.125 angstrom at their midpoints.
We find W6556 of 0.072 mag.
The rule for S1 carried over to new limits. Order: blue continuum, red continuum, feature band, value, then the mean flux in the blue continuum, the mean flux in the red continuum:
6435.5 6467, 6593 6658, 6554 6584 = 1.55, 7.35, 7.41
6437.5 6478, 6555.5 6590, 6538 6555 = -0.69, 7.43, 7.12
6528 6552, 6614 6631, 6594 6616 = 0.63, 7.59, 7.45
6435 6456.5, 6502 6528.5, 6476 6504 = 0.59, 7.33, 7.65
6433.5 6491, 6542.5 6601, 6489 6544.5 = -1.46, 7.48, 7.16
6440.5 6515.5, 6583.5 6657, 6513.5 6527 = -0.39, 7.45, 7.42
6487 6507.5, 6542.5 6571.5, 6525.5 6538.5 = -0.76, 7.33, 7.12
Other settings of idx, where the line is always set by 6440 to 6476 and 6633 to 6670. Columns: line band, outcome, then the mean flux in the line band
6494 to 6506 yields 0.71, 6.99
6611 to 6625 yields -0.03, 7.43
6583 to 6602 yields 0.62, 7.17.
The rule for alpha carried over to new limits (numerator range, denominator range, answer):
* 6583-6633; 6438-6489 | 1.03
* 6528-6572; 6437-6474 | 1.01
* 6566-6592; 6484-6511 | 1.02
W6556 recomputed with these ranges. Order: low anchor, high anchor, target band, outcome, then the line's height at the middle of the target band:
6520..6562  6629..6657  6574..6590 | 0.022 mag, 7.5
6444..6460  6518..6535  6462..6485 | -0.003 mag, 7.51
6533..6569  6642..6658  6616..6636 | -0.013 mag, 7.42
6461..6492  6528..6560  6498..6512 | 0.032 mag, 7.53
